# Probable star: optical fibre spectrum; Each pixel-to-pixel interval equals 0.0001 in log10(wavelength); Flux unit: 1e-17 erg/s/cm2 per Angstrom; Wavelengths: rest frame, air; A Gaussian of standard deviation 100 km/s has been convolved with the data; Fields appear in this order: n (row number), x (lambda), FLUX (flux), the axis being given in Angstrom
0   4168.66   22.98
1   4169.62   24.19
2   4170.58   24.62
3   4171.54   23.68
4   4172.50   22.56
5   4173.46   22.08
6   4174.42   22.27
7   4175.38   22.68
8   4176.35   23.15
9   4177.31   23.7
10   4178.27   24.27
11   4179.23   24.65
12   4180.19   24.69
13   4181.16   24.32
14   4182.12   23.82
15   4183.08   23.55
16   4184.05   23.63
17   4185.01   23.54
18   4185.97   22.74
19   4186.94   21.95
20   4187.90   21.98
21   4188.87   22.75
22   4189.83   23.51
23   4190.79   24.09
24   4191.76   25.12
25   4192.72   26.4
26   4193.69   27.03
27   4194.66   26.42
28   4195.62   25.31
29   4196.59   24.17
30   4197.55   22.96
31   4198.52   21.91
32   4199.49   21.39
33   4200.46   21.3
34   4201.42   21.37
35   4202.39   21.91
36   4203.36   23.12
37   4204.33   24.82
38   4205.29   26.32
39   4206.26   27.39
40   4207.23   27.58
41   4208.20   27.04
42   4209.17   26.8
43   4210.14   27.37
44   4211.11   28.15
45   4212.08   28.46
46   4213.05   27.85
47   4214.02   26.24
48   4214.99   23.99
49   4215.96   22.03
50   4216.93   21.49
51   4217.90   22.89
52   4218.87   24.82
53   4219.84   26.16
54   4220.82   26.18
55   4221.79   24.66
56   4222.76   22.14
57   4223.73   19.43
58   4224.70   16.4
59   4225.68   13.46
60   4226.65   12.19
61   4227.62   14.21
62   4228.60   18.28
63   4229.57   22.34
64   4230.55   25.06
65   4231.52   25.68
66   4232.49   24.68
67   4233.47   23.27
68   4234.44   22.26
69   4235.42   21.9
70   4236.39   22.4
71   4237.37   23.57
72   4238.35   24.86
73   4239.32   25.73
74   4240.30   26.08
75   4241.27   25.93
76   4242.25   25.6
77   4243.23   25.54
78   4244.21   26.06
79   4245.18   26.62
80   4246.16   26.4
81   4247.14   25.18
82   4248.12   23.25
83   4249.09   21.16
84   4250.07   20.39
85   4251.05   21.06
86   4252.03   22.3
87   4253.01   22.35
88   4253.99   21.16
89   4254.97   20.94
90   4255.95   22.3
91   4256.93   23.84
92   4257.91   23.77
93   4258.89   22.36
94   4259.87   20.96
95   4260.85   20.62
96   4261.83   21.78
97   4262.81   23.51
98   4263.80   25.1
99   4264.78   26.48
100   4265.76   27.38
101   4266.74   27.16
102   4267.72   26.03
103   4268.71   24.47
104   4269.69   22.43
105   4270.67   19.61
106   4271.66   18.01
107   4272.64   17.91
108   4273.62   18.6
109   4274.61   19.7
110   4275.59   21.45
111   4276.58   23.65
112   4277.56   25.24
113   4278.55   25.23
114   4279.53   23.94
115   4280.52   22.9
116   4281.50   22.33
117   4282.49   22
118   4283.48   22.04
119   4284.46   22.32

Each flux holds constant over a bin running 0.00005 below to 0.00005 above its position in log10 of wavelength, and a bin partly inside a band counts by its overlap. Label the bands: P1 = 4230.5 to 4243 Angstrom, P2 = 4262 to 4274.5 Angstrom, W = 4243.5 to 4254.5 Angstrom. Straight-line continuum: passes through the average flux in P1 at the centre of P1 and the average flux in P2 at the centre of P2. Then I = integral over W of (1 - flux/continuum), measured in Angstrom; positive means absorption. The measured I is 0.2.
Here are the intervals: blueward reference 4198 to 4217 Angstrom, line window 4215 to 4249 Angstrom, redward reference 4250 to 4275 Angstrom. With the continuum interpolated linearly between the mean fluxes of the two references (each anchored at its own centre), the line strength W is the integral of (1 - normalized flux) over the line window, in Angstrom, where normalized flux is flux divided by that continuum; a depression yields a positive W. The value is 1.3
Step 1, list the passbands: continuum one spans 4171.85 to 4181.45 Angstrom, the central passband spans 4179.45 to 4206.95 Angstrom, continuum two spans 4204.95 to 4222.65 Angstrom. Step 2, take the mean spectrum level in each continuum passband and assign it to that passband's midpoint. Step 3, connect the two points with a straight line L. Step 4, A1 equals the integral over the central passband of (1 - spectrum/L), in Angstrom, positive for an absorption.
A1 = 0.7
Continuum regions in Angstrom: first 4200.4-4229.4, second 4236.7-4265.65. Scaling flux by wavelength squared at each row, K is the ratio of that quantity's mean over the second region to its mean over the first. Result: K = 1.04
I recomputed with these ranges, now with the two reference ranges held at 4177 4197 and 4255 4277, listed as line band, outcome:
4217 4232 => 1.6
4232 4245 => -0.8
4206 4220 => -1.3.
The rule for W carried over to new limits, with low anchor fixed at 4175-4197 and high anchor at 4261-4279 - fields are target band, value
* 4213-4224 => -0.1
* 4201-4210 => -0.6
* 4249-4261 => 0.7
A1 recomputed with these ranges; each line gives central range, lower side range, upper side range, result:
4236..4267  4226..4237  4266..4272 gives -2.22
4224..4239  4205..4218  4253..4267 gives 2.49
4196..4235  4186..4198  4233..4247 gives 2.06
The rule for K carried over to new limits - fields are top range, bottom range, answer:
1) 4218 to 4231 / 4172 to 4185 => 0.89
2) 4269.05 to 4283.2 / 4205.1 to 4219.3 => 0.86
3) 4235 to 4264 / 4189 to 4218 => 0.96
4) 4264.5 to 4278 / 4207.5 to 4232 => 1.01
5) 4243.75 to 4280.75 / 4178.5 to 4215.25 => 0.96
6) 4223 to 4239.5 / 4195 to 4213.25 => 0.85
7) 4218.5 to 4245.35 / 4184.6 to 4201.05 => 0.97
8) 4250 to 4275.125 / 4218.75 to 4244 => 1.01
